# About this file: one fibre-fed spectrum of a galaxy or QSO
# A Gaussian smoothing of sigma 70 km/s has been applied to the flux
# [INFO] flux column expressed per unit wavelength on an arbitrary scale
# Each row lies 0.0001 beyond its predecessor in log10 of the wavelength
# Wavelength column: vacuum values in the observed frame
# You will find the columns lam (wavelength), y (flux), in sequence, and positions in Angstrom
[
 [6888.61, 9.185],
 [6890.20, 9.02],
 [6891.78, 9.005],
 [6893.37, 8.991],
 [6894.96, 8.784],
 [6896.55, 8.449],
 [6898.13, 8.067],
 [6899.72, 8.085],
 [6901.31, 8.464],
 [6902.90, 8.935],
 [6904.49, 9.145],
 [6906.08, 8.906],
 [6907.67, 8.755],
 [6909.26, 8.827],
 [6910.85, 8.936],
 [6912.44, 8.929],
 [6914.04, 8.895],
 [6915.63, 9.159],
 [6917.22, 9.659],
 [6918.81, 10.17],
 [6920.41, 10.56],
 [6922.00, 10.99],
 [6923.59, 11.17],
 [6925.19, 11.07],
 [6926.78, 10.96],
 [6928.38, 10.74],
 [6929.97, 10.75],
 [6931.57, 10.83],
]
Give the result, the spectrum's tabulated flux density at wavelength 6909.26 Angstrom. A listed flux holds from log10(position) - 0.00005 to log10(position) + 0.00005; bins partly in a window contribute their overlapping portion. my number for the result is 8.827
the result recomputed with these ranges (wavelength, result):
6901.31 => 8.464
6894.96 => 8.784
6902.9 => 8.935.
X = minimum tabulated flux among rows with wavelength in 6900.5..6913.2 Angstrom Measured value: 8.464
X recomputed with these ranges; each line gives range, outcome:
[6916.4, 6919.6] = 9.659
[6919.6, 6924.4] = 10.56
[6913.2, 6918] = 8.895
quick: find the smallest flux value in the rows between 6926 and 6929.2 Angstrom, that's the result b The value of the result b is 10.74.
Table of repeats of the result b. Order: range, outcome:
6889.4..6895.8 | 8.784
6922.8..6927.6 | 10.96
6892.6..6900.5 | 8.067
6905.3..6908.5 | 8.755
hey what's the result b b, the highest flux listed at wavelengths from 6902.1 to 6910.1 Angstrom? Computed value 9.145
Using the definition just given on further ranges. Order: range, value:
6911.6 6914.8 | 8.929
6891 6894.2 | 9.005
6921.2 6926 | 11.17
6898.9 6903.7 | 8.935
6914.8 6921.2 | 10.56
